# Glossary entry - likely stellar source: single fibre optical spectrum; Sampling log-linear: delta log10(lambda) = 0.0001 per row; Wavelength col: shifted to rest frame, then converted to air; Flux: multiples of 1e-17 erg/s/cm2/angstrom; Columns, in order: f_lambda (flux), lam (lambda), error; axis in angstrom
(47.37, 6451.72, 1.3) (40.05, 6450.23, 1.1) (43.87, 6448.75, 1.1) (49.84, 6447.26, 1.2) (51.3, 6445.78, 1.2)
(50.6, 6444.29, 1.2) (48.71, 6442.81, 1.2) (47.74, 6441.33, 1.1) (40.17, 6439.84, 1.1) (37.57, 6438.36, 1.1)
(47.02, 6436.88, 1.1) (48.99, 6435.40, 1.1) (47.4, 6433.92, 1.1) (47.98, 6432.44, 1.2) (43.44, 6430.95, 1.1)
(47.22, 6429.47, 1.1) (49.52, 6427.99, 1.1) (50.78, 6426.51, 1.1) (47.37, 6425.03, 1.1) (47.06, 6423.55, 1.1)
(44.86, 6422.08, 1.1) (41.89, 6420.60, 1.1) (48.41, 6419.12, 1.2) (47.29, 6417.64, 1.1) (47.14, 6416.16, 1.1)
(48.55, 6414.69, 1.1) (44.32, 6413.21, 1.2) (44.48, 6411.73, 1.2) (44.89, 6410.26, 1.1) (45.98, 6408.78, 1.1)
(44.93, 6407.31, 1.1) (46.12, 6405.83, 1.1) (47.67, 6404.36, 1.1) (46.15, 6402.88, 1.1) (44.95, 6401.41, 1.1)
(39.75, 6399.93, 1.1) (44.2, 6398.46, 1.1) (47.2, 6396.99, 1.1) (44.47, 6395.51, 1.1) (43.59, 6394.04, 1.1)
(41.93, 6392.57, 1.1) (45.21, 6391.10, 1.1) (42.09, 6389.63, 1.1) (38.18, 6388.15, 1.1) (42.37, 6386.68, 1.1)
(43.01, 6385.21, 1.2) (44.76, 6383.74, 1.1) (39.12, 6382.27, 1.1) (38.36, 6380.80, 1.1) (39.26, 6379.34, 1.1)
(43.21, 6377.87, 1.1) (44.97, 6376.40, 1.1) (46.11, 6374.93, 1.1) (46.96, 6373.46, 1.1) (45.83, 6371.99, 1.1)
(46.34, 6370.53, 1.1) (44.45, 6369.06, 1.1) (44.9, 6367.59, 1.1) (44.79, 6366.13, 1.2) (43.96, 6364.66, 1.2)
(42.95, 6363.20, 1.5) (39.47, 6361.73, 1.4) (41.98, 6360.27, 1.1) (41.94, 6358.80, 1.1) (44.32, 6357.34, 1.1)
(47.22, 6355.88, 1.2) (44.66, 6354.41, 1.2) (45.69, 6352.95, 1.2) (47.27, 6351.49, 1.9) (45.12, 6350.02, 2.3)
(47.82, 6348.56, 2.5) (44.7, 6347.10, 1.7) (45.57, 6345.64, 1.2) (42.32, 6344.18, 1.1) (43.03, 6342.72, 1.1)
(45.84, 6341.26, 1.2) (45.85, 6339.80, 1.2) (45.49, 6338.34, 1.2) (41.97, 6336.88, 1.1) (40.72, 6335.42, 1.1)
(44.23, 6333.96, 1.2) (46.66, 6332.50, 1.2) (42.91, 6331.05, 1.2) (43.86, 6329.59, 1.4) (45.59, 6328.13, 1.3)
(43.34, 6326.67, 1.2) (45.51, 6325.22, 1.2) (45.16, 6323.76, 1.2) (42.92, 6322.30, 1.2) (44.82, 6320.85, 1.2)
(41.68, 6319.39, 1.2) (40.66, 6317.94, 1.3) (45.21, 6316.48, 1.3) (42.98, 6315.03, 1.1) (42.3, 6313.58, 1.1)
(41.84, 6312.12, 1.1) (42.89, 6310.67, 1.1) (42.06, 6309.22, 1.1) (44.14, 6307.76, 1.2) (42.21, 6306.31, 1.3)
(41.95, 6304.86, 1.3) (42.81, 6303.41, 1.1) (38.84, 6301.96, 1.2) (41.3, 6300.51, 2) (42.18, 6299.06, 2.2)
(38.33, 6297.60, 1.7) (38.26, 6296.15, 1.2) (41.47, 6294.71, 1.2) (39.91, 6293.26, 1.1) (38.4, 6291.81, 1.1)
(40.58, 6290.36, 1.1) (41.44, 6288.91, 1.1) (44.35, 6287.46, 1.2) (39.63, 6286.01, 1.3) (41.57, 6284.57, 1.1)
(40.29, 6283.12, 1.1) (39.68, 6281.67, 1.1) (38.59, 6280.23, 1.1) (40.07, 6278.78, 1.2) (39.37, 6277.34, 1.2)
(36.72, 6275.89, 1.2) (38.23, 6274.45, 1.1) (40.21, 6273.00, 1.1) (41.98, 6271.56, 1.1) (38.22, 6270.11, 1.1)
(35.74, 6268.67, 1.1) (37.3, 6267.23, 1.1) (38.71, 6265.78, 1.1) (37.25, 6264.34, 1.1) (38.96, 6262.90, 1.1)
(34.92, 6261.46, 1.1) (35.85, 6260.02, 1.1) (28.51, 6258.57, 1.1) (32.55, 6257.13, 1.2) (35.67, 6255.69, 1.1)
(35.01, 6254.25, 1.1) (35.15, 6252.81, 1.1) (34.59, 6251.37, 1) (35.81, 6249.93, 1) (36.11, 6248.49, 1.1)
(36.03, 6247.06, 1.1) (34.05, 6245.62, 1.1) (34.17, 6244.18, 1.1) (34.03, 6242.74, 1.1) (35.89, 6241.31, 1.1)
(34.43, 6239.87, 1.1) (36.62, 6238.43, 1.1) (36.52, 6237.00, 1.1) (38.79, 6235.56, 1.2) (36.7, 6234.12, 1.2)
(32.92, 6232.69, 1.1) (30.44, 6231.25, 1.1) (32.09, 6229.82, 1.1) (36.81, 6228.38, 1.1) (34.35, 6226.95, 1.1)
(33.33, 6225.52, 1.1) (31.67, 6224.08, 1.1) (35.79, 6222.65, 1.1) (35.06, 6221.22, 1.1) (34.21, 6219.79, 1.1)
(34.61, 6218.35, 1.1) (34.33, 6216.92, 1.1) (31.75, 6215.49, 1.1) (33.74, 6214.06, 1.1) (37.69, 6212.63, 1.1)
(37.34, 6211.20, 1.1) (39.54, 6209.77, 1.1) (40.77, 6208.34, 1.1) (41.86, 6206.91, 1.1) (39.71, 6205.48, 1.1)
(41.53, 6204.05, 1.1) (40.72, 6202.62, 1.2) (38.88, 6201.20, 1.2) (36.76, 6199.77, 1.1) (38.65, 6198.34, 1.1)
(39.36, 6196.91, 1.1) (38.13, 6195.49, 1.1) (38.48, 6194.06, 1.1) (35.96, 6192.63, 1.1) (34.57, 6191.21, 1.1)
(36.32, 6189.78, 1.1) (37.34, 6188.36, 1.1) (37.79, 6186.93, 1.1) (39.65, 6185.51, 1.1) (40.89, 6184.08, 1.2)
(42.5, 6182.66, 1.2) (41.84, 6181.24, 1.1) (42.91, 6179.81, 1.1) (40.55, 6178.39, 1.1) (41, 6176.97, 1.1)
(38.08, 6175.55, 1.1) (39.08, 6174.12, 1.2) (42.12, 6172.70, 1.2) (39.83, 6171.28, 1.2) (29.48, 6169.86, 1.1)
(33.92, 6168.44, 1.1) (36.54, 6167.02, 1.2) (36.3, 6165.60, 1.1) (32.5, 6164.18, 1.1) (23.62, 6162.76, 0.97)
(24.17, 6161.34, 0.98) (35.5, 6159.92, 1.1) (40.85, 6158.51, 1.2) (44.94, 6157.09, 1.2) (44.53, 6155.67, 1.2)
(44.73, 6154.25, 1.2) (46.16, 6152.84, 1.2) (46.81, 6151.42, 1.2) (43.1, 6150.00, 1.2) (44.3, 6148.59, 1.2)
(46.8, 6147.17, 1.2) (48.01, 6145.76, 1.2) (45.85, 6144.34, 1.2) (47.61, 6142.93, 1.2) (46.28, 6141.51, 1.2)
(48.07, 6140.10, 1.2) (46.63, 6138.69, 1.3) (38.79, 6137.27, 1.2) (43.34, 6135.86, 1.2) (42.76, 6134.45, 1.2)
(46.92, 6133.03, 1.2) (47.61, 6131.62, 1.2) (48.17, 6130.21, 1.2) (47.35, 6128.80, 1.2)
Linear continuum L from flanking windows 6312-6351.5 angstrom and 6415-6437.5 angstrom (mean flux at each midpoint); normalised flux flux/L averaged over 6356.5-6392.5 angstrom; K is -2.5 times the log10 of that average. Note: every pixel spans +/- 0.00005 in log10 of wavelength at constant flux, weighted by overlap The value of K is 0.058 mag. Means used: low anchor 44.1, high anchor 47.1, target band 43.1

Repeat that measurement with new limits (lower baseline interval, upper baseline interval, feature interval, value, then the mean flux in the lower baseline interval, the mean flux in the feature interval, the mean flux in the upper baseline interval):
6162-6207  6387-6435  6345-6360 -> -0.04 mag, 38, 45.3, 45.5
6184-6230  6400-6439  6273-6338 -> -0.01 mag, 37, 41.8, 46.1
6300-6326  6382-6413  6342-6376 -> -0.03 mag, 42.8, 44.7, 43.9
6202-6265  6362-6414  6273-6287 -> -0.04 mag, 35.6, 39.5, 43.9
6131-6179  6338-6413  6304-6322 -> 0.01 mag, 41.1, 42.7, 44.1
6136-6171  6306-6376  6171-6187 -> 0.01 mag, 40.7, 40.6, 44.1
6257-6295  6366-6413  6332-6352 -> -0.08 mag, 38.6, 44.7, 43.9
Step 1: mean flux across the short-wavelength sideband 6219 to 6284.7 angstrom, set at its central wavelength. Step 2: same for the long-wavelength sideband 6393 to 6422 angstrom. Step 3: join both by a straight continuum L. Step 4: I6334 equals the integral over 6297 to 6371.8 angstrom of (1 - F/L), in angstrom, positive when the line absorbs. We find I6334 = -4.9 angstrom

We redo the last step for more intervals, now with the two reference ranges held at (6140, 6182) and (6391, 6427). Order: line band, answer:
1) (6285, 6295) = 0.5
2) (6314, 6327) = 0.0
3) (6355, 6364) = 0.3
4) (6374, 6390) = 1.1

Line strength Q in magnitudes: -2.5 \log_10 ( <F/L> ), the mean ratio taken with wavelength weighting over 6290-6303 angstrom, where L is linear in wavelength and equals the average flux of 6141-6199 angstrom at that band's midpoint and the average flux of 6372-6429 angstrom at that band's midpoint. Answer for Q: 0.06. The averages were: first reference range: 39.7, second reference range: 44.7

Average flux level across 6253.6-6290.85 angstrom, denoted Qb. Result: 38.1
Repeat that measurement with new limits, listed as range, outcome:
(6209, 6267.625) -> 35.1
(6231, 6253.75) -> 35.2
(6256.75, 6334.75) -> 40.7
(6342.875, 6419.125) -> 44.3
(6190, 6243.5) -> 36.3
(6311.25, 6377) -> 44.3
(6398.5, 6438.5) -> 46.1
